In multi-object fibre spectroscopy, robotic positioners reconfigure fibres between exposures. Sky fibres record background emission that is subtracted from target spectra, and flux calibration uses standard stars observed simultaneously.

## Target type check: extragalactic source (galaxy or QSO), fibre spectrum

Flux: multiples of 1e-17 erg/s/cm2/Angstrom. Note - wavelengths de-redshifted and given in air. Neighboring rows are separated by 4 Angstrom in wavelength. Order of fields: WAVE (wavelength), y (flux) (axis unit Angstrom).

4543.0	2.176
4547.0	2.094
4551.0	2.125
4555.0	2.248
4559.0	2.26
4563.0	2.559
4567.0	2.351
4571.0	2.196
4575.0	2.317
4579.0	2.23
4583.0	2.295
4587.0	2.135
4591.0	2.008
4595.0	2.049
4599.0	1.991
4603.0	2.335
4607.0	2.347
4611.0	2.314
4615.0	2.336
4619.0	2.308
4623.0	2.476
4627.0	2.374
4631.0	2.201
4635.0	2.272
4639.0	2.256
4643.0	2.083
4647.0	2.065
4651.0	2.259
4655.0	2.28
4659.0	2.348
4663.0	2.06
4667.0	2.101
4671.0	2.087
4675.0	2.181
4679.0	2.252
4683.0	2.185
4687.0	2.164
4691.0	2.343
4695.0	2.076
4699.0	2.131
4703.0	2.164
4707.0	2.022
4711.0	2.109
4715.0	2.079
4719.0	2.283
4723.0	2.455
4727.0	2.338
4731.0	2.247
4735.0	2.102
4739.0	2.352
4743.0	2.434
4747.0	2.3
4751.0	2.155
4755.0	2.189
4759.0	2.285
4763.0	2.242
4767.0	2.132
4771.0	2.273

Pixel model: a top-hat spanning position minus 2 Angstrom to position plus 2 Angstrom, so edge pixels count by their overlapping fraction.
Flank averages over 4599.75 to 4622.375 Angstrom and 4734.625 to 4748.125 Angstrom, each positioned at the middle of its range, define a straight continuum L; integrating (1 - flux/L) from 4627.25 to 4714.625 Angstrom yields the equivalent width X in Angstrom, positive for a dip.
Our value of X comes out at 5.4 Angstrom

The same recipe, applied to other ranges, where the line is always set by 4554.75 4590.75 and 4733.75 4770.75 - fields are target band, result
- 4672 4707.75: 1.36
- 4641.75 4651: 0.62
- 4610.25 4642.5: -0.55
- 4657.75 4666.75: 0.36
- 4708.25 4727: 0.16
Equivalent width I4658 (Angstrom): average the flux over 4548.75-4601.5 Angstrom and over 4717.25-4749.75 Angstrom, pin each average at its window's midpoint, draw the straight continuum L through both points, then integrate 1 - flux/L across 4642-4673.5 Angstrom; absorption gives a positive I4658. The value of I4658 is 1.4 Angstrom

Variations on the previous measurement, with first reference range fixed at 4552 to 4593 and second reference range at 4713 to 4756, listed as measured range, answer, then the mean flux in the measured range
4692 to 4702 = 0.6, 2.13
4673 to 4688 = 0.4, 2.2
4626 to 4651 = 0.6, 2.21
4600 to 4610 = -0.2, 2.3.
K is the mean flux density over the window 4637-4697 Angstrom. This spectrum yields 2.18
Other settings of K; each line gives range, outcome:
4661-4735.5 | 2.18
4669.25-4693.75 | 2.2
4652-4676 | 2.18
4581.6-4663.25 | 2.23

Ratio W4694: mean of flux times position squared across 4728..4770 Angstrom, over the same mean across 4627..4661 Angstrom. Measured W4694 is 1.05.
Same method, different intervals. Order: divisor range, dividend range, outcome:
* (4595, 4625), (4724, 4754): 1.05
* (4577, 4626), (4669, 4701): 1.01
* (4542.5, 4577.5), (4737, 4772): 1.09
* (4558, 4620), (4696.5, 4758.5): 1.05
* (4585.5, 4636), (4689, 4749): 1.04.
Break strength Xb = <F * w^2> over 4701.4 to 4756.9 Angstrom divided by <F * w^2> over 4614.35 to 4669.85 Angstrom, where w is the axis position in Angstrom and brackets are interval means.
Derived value 1.03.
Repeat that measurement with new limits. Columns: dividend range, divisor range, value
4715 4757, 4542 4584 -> 1.08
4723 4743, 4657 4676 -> 1.10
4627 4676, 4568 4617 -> 1.01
